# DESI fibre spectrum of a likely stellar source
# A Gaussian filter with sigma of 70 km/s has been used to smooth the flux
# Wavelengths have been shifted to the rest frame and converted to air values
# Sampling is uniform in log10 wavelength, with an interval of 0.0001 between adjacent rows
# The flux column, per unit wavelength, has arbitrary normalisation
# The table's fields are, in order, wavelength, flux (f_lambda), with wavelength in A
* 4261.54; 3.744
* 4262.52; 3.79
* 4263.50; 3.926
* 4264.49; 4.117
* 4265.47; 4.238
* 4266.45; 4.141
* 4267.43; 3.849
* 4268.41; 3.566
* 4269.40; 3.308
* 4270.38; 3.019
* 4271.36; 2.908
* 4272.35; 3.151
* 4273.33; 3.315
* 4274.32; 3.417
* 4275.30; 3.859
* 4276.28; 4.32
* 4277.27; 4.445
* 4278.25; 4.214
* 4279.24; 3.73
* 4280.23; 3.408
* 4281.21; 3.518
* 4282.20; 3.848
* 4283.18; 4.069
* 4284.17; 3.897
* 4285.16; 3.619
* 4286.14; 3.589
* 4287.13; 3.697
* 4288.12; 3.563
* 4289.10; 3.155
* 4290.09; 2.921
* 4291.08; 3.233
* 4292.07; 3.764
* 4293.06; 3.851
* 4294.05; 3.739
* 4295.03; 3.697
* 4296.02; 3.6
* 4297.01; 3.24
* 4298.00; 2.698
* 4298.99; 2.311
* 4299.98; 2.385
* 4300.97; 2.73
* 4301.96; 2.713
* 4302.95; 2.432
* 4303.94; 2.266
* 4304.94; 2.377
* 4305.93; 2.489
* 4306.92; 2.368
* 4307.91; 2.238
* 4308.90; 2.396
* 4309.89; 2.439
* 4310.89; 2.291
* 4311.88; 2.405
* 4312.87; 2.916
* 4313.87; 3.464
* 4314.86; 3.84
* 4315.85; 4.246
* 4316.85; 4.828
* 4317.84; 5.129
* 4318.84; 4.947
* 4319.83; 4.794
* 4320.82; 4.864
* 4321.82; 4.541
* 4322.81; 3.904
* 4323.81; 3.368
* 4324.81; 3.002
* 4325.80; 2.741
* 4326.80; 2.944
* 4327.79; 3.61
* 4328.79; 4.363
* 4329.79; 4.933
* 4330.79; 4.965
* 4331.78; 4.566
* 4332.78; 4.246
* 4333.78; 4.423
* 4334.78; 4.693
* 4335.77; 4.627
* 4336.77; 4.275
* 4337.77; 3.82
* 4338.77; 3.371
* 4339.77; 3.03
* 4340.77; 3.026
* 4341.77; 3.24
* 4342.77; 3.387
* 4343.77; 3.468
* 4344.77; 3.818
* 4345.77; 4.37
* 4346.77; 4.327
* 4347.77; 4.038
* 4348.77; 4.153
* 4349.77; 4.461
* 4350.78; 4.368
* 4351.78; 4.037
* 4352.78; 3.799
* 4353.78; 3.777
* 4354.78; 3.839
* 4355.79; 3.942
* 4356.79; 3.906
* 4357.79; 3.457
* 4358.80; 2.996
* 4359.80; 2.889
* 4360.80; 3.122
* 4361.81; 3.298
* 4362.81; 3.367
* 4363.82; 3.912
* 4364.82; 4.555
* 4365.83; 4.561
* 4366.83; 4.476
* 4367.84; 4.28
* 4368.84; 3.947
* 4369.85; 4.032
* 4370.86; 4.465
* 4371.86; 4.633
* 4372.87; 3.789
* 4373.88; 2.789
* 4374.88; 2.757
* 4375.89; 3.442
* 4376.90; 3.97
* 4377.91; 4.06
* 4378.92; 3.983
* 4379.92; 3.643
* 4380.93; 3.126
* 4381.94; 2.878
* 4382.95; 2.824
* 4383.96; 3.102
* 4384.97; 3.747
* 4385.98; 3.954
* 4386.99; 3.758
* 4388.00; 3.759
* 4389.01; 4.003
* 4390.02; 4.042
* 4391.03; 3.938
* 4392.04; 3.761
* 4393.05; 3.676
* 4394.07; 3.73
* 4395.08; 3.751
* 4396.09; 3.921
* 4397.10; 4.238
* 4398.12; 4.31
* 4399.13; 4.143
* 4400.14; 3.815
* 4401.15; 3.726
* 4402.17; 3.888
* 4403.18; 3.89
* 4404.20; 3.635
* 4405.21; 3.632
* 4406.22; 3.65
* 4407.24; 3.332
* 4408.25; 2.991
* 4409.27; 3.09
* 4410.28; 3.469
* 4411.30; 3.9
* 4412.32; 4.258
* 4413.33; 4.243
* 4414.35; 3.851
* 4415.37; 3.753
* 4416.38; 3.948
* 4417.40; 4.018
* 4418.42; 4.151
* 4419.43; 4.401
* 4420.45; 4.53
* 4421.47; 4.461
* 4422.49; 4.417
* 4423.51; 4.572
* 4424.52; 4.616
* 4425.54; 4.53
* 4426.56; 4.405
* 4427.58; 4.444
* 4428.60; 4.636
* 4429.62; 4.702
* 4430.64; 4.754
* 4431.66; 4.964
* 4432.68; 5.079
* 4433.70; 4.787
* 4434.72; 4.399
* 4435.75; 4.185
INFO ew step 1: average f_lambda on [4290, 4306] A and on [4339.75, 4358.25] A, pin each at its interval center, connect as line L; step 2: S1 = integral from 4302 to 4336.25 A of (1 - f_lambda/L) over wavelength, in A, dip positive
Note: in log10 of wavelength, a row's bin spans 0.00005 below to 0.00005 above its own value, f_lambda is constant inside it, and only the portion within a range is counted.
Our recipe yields -2.7 A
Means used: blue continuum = 2.98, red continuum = 3.83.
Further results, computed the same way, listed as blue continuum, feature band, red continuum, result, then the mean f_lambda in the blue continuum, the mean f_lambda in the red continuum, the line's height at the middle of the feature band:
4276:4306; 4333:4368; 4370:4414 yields -2.9 A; 3.34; 3.72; 3.56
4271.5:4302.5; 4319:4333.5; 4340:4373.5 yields -1.6 A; 3.47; 3.86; 3.69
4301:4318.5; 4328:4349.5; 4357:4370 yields -4.1 A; 3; 3.76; 3.41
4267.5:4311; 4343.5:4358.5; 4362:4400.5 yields -1.5 A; 3.24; 3.82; 3.62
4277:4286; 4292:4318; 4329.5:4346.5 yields 5.8 A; 3.84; 4.01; 3.91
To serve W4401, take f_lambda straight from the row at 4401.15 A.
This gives 3.726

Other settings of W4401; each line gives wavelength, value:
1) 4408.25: 2.991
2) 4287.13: 3.697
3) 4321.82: 4.541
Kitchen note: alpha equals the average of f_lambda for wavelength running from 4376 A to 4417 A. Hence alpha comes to 3.73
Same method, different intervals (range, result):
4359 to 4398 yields 3.74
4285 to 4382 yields 3.63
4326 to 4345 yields 3.92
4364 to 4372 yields 4.34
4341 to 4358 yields 3.9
